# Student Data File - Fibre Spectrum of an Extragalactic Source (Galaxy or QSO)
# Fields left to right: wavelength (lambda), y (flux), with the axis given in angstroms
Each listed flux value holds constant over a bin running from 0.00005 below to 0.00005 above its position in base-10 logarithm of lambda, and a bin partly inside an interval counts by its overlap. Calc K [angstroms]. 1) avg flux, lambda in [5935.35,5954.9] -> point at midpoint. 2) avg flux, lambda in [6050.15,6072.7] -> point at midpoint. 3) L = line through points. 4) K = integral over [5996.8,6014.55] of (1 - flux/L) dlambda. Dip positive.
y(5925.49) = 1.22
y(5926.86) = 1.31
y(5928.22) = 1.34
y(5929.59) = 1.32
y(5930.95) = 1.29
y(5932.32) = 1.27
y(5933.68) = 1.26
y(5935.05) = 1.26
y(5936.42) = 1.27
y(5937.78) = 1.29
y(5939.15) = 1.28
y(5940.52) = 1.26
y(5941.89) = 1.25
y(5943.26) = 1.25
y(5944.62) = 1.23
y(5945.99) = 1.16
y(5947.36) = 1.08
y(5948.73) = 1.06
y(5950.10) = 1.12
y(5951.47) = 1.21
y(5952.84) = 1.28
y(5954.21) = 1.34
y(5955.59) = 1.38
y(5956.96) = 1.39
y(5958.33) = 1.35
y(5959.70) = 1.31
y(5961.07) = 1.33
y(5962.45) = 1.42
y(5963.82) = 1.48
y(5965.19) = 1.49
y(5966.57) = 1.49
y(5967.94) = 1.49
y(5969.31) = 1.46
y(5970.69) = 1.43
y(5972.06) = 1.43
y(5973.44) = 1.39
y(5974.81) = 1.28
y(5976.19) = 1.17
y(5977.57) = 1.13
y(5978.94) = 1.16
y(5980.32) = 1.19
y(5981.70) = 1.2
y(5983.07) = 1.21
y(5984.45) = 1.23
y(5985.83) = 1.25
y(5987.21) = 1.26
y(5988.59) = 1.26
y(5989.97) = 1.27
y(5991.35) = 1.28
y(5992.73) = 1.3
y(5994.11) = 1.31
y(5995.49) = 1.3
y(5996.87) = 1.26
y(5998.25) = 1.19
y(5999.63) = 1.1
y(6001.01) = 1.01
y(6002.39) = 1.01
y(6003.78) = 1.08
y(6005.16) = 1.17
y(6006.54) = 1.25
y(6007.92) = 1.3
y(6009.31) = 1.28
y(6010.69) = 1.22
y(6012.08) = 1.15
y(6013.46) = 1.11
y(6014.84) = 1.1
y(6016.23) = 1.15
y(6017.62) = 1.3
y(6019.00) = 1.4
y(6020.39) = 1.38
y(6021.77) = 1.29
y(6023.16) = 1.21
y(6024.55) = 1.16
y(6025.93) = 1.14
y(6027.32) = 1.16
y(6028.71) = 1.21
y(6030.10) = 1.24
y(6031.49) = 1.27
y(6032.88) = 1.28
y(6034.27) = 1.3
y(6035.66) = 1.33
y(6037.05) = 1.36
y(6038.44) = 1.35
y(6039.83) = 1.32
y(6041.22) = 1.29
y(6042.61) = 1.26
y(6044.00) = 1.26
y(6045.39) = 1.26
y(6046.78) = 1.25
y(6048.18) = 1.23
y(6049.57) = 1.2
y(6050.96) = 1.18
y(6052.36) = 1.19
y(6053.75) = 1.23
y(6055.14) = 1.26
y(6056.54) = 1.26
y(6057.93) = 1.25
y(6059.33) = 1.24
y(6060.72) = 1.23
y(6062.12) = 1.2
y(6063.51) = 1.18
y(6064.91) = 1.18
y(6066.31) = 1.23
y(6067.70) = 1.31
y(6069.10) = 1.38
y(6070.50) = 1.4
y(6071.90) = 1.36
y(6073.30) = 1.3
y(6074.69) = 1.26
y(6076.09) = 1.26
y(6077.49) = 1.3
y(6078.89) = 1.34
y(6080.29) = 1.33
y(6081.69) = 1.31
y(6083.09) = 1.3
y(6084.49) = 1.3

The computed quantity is 1.1 angstroms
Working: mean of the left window 1.22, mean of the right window 1.25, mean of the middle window 1.16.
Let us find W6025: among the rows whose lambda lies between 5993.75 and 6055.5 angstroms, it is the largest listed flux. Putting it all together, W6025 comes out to 1.4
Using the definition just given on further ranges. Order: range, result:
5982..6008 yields 1.31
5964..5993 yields 1.49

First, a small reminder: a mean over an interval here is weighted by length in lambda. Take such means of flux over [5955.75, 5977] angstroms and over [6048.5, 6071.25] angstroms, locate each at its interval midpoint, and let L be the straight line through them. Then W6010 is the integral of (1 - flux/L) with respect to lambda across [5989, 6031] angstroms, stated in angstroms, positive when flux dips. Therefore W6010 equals 3.55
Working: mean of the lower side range 1.39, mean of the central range 1.21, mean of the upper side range 1.25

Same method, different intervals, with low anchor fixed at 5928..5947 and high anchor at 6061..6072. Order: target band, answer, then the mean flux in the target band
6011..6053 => 0.85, 1.24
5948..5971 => -1.63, 1.35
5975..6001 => 0.91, 1.22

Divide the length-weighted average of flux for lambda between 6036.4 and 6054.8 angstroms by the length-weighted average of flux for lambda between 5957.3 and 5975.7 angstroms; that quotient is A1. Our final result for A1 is 0.89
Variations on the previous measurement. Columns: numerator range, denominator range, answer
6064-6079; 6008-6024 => 1.05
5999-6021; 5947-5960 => 0.95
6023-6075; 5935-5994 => 0.98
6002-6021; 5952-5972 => 0.86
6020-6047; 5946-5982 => 0.97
